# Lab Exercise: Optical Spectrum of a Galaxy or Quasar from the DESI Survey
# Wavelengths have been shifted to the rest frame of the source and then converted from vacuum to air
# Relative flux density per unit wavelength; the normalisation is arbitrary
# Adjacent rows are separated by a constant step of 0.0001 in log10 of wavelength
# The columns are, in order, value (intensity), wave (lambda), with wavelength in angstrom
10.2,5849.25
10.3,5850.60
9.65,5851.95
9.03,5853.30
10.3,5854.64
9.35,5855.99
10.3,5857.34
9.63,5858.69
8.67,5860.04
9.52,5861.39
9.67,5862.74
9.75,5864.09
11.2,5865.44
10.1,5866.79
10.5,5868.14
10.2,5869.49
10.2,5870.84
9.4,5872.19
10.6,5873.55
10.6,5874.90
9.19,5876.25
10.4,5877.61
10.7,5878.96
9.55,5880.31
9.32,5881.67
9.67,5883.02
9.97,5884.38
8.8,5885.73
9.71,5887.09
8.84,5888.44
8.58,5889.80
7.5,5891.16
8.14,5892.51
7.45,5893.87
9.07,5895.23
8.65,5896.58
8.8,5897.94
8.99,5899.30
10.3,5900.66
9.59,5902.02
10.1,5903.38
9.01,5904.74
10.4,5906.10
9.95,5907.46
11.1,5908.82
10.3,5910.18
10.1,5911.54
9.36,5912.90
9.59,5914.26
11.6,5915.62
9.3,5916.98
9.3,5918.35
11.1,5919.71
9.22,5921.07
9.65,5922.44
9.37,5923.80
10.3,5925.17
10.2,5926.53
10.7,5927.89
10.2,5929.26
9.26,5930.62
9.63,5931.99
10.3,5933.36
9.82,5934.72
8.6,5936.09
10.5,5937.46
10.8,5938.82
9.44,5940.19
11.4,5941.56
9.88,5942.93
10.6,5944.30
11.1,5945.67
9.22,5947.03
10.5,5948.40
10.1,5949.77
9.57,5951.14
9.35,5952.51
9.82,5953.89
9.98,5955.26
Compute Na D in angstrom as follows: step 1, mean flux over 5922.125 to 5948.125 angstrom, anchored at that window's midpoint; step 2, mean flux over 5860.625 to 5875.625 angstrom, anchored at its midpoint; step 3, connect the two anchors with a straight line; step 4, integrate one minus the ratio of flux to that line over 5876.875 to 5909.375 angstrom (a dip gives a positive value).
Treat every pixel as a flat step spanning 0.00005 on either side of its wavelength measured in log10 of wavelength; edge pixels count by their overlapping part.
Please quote 2.5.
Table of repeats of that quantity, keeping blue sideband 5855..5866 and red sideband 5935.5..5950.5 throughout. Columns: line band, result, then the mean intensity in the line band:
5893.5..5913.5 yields 0.8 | 9.58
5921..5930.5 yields 0.1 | 9.96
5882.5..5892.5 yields 1.0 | 8.94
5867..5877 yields -0.3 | 10.1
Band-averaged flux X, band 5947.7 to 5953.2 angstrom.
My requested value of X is 9.87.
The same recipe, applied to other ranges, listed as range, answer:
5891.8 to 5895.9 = 8.21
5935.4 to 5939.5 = 9.97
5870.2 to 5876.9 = 10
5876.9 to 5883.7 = 9.92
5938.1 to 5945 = 10.4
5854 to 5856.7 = 9.81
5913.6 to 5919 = 9.95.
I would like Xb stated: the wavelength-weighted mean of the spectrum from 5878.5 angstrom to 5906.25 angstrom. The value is 9.16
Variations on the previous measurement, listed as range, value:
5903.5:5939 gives 9.98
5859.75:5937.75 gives 9.7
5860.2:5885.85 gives 9.97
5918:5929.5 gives 10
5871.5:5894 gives 9.36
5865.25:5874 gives 10.3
